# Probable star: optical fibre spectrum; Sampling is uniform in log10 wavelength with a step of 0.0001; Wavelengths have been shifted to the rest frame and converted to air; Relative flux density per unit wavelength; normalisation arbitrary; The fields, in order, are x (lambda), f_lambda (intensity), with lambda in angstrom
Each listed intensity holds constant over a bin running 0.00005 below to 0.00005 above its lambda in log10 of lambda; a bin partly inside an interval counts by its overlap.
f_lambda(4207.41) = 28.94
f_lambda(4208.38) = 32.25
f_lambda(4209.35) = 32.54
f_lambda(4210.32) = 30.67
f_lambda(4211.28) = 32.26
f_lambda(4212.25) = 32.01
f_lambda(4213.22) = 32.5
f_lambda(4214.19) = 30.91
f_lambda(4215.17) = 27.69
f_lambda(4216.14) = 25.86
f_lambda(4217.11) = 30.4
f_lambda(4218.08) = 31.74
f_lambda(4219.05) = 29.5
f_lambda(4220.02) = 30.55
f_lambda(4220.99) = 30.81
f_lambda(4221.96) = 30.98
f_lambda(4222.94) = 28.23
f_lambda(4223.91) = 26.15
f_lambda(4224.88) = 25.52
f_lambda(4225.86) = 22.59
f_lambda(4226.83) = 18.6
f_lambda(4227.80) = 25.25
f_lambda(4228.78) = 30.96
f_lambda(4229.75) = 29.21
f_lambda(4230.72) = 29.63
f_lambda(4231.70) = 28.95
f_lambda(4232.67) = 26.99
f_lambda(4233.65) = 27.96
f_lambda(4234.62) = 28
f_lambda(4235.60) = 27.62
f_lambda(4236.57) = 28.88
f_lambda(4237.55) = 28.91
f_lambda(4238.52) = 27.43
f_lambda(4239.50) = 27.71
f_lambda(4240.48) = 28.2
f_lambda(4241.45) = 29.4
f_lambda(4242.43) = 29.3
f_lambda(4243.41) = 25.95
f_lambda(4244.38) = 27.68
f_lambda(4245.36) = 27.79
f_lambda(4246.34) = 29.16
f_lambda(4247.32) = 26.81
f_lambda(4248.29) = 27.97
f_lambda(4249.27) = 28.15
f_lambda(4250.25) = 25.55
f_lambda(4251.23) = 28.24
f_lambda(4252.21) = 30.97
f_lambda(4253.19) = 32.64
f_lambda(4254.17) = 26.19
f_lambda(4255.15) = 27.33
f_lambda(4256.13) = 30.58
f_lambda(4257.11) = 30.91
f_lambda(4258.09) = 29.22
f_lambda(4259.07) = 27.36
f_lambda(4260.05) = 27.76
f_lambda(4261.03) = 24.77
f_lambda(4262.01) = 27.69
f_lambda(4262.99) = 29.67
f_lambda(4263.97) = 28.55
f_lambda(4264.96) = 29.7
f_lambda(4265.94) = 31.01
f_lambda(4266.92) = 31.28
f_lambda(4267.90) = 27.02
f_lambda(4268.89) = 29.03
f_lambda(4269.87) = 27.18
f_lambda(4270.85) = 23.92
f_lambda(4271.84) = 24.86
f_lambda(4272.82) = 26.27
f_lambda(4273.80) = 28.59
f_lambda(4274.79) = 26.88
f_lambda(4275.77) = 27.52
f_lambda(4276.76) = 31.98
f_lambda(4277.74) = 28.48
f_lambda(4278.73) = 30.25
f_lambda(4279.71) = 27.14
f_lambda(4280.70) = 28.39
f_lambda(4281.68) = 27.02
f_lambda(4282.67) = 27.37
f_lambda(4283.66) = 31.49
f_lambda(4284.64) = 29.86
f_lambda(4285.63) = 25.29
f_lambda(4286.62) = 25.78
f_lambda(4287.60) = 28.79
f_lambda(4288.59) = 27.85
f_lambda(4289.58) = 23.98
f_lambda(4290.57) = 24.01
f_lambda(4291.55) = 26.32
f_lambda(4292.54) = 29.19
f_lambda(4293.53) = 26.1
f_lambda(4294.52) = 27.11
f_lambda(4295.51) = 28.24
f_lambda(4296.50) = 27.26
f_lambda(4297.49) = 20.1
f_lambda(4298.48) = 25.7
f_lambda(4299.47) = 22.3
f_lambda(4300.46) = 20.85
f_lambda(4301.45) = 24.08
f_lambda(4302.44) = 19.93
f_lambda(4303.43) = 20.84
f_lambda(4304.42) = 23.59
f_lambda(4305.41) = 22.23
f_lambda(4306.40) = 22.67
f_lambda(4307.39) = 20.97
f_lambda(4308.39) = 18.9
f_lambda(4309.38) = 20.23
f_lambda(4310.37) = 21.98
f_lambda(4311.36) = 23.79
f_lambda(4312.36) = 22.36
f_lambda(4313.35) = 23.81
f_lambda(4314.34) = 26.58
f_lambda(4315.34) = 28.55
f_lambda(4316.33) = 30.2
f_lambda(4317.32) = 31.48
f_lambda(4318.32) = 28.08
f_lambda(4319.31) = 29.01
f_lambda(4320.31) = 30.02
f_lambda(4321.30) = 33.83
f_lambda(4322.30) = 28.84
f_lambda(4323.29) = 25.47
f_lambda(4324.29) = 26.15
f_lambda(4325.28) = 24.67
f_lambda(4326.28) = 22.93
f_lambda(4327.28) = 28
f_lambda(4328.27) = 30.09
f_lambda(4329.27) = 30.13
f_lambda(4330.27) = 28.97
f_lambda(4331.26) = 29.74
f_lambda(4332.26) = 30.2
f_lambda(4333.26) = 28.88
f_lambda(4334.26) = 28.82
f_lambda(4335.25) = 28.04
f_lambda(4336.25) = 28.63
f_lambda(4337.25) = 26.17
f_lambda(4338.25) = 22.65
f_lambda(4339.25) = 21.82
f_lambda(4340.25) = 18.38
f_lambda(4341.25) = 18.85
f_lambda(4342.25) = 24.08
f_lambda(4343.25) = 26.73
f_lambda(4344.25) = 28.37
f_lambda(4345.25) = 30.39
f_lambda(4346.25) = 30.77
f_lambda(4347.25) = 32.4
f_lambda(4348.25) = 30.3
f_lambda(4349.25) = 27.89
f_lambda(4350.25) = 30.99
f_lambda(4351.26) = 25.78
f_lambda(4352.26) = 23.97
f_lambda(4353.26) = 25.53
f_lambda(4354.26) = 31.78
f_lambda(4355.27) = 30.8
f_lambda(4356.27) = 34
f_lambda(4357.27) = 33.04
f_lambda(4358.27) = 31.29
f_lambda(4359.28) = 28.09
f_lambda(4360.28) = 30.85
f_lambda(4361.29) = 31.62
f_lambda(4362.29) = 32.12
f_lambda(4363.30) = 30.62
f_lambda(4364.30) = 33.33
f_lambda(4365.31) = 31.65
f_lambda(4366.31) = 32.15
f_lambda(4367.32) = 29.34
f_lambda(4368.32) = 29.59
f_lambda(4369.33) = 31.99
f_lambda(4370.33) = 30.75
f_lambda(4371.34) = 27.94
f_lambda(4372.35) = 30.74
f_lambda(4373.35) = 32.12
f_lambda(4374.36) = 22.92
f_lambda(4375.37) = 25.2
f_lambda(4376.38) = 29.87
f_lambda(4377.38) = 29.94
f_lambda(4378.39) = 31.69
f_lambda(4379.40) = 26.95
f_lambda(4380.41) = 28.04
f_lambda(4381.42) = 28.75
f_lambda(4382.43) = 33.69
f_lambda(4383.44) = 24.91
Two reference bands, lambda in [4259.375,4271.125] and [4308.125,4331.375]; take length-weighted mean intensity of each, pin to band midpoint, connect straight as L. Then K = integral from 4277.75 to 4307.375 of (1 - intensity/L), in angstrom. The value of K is 2.09 angstrom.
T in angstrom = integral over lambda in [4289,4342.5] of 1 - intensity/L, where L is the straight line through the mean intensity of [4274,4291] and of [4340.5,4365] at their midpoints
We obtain 5.6 angstrom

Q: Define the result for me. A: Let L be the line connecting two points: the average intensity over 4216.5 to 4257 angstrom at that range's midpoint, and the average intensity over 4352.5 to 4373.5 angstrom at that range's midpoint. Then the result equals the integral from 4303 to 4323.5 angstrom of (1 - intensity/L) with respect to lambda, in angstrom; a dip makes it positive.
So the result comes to 3.01 angstrom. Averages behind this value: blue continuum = 28.2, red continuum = 30.8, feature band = 25.4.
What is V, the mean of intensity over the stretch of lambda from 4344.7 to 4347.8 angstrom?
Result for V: 31.2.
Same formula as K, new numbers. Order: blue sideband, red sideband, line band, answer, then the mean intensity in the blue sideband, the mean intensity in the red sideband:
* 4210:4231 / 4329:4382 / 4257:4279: 0.4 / 28.7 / 28.8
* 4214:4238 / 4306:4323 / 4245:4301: -1.3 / 28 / 26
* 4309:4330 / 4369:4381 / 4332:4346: 0.9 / 27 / 29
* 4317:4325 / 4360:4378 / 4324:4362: 2.0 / 28.9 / 30.2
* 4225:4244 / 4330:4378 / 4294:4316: 3.8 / 27.4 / 28.8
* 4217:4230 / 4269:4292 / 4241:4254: -0.4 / 27.8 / 27.4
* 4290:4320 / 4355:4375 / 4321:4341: 0.2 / 24.6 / 30.7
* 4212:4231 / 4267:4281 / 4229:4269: -0.6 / 28.4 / 27.8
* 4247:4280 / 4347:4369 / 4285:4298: 1.2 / 28.3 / 30.3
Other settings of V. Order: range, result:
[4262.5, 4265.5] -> 29.3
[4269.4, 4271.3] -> 25.6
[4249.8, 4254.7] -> 28.7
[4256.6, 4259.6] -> 29.2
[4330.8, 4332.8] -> 29.9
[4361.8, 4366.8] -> 32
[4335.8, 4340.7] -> 23.5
